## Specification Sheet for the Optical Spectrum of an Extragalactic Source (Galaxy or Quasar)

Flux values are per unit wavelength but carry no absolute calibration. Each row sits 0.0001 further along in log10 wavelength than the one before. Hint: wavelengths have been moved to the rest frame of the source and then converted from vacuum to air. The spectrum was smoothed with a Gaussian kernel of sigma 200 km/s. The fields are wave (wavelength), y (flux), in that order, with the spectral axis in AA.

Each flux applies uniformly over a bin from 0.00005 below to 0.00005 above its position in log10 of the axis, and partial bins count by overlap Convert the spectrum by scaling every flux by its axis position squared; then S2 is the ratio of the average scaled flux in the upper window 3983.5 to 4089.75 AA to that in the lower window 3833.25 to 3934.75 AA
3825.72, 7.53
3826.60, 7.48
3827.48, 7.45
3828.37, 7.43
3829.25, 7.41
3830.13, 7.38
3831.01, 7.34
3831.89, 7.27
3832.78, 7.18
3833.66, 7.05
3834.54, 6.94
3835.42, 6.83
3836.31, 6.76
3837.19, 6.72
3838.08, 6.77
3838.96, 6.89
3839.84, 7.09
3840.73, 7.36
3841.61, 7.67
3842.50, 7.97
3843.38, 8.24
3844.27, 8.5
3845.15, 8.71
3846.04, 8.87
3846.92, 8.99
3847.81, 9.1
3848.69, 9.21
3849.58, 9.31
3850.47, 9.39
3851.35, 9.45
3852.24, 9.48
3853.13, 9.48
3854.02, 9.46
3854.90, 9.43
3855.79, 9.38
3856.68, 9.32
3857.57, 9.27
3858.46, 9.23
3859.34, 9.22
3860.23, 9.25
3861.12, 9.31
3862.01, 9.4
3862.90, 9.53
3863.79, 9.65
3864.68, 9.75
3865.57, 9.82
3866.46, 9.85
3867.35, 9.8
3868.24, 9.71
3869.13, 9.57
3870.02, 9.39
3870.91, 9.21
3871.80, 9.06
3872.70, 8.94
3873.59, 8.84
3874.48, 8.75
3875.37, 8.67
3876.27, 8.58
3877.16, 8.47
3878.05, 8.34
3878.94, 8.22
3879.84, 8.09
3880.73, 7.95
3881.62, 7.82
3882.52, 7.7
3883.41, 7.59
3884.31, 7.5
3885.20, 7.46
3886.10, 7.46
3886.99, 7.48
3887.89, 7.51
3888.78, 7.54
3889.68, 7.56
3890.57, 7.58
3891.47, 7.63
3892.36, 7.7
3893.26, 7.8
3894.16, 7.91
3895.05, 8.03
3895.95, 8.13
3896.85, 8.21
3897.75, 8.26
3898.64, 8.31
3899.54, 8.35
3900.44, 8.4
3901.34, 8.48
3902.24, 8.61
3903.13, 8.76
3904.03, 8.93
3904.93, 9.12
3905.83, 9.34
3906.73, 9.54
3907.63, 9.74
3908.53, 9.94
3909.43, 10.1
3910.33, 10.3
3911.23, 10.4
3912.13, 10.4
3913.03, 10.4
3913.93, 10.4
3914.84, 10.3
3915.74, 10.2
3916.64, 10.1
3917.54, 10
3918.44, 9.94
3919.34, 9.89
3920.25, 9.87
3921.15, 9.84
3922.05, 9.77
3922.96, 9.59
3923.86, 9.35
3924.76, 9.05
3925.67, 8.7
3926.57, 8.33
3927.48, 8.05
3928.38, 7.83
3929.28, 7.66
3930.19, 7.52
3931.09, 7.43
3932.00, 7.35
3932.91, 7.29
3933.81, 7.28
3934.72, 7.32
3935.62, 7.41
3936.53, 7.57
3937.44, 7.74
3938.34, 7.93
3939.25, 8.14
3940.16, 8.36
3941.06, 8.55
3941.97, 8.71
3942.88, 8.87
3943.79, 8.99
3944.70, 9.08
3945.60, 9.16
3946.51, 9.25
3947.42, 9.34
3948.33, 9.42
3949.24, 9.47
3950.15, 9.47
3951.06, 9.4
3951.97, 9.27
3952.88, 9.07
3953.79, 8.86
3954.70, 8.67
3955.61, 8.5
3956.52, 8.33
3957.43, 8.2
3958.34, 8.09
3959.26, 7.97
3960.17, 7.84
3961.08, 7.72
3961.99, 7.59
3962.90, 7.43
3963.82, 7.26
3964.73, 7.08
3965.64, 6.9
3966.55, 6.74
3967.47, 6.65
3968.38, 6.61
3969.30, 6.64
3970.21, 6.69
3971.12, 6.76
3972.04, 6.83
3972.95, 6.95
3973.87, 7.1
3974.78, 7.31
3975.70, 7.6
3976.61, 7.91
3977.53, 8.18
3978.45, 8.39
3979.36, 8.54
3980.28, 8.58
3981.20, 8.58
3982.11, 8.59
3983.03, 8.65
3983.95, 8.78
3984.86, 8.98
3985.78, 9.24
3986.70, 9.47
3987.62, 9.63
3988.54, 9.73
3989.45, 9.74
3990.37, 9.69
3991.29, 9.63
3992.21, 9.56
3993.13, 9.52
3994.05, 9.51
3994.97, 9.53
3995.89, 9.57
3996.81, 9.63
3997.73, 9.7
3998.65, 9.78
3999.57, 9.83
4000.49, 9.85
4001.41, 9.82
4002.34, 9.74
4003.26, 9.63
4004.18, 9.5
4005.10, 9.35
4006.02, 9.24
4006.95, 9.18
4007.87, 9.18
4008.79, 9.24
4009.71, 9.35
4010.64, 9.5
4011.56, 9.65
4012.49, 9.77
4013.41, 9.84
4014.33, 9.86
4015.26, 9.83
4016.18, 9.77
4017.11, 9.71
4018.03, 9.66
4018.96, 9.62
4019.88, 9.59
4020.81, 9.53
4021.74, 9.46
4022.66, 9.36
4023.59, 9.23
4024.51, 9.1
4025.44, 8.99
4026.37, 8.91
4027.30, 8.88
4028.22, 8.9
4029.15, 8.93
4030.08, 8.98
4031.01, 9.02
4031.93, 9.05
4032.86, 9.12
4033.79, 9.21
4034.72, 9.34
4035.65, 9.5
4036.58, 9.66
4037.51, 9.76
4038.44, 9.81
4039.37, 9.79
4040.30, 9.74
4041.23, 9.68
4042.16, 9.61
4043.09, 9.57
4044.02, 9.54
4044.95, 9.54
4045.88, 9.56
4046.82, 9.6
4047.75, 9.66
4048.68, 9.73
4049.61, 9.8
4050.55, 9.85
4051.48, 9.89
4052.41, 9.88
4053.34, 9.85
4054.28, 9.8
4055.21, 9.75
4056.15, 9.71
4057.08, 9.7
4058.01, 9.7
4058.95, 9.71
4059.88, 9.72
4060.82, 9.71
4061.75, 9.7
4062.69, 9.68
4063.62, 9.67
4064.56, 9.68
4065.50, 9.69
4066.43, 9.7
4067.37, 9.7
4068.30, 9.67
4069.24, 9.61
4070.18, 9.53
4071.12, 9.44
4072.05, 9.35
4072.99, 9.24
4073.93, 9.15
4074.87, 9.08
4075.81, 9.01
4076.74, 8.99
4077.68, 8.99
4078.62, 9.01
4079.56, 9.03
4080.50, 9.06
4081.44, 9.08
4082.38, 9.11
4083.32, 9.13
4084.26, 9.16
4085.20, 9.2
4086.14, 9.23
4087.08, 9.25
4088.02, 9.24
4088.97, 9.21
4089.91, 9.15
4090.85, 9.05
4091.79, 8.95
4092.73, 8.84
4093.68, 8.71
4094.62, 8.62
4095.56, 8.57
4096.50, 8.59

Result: 1.18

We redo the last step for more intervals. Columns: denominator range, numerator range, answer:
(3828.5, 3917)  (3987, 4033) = 1.18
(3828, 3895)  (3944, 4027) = 1.12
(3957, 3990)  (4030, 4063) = 1.26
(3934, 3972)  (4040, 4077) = 1.25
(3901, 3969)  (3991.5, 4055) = 1.15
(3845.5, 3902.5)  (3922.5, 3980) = 0.97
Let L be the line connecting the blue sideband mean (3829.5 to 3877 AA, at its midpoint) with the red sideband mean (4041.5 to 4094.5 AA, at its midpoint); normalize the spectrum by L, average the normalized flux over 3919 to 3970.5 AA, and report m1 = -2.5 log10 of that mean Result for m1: 0.09 mag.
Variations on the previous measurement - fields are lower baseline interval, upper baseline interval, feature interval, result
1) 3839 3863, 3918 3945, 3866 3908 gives 0.04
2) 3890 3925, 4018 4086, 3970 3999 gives 0.07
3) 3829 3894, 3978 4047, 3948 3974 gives 0.16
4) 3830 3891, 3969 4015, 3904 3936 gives -0.06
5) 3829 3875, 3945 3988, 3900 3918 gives -0.15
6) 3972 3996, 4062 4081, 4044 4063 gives -0.06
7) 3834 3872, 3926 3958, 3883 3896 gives 0.13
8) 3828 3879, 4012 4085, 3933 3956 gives 0.05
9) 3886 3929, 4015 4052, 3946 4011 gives 0.07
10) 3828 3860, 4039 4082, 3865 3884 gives -0.04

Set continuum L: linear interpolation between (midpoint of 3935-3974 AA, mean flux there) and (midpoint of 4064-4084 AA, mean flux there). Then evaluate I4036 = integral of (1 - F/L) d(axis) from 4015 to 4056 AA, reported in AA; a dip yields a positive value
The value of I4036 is -2.74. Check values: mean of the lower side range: 8.06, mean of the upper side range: 9.3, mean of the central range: 9.49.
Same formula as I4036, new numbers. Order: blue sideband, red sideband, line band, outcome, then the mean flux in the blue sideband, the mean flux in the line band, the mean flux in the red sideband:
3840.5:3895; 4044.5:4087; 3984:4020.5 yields -1.4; 8.68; 9.57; 9.49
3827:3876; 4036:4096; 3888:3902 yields 1.2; 8.58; 7.99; 9.43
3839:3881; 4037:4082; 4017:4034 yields 0.4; 8.97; 9.22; 9.56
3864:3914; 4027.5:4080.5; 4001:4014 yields -0.3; 8.7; 9.5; 9.5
